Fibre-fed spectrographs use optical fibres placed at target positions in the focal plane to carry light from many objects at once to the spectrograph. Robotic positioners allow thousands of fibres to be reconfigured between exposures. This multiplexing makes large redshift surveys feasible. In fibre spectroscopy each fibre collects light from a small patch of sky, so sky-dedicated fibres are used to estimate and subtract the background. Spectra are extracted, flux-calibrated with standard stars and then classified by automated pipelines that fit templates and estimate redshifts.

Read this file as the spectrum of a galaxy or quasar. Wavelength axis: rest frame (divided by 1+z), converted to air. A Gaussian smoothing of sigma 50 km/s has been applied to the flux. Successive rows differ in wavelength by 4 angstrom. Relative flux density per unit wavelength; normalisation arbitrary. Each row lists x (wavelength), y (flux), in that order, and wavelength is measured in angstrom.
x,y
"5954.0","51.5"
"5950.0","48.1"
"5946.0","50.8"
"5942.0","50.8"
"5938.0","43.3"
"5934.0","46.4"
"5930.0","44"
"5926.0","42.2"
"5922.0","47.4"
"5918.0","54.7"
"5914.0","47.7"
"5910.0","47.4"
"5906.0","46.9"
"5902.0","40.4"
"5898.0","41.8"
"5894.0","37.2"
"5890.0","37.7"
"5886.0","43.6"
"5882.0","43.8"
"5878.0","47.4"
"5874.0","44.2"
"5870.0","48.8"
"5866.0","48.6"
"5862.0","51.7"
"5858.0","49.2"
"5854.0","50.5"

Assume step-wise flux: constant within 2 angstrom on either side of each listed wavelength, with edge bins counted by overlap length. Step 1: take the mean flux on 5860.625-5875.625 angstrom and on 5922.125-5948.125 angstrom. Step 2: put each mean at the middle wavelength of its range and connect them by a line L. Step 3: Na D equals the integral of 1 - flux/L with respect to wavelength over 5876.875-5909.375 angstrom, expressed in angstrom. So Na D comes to 3.5 angstrom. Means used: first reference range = 48.3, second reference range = 46.3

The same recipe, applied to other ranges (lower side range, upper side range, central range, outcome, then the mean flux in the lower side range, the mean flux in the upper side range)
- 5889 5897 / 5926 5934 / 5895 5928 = -3.80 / 38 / 44.1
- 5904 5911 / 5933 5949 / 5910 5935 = 0.19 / 47.1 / 47.9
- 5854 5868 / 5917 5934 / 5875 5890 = 1.50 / 49.9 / 46.5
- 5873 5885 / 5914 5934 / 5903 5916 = -0.10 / 45.1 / 47.1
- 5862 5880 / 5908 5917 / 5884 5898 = 2.39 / 47.7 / 48.3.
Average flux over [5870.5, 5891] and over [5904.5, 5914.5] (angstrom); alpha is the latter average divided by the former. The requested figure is 1.07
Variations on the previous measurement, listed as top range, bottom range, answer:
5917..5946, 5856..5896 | 1.04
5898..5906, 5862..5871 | 0.86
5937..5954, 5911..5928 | 1.02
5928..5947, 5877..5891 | 1.08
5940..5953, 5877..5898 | 1.20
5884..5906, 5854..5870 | 0.82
